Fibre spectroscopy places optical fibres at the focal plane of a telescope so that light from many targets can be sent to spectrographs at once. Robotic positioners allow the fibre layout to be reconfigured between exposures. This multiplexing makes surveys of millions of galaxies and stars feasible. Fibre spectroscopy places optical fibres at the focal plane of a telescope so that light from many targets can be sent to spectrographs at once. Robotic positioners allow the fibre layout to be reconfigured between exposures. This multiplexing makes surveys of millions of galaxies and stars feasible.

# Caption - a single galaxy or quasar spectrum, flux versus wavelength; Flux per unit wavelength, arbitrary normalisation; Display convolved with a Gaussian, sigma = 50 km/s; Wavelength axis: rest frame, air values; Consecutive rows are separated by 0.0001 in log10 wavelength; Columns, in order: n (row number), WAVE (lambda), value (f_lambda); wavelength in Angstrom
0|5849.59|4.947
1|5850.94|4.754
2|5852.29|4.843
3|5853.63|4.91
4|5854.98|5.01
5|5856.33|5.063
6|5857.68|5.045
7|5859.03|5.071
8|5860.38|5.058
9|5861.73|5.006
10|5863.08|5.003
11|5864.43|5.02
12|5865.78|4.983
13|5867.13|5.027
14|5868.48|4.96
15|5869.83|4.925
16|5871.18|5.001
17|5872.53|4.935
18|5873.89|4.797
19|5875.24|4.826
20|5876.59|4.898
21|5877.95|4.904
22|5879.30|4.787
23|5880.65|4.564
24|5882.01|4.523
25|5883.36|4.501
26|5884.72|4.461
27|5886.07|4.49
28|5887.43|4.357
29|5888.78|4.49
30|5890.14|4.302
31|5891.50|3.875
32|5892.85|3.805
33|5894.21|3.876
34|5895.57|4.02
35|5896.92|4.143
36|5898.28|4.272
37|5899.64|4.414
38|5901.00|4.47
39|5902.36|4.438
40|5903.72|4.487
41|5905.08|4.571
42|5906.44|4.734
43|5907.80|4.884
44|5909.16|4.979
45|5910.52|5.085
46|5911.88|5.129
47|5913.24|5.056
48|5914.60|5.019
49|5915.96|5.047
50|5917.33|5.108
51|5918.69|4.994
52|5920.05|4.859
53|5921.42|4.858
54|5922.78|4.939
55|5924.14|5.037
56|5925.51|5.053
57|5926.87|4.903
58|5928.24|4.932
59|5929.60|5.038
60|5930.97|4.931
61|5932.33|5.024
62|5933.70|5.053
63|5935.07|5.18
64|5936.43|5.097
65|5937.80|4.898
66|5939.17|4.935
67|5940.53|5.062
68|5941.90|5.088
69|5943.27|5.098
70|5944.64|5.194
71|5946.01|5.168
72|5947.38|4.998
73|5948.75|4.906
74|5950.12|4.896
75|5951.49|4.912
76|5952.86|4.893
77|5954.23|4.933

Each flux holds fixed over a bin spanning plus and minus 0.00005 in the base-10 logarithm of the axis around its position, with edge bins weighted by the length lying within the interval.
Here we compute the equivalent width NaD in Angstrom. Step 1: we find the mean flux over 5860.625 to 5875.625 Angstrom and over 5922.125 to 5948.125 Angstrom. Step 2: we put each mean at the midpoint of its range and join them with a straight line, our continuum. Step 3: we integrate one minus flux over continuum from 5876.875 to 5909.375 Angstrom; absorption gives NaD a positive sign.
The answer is 3.6 Angstrom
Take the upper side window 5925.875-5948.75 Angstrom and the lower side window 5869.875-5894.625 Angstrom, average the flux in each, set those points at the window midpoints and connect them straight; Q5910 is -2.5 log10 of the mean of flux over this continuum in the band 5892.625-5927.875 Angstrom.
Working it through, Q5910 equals 0.02 mag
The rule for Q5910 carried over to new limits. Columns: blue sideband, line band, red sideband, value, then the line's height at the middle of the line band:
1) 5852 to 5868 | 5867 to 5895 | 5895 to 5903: 0.013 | 4.62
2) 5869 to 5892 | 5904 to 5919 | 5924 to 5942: -0.021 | 4.86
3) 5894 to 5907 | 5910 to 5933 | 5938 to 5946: -0.064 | 4.72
